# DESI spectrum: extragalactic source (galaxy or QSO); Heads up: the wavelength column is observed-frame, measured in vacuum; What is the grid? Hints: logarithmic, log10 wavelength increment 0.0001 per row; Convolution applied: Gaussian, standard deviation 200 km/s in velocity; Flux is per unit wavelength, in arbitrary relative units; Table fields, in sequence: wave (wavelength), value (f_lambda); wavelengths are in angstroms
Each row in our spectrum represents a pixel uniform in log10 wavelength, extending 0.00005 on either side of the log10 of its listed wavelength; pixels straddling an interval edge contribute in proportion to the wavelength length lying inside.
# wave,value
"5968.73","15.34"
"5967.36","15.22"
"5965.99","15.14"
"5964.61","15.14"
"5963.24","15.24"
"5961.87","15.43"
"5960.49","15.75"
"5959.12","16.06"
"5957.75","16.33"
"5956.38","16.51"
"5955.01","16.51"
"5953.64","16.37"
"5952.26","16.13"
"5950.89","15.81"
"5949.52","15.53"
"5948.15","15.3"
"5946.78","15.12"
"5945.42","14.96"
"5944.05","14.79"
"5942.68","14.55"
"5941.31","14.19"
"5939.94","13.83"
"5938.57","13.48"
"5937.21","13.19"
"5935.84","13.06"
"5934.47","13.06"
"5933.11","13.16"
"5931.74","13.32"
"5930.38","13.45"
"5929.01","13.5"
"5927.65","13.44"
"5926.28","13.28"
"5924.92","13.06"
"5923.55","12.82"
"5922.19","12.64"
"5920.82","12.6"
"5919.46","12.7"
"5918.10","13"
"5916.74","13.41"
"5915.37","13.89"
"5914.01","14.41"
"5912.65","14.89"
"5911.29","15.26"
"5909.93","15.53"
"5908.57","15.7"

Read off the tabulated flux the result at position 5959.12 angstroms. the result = 16.06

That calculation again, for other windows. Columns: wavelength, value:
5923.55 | 12.82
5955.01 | 16.51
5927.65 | 13.44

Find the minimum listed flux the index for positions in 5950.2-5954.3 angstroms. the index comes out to 15.81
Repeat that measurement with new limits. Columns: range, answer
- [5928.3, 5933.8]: 13.16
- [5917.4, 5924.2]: 12.6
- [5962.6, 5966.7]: 15.14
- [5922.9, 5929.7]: 12.82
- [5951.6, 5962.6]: 15.43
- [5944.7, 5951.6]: 14.96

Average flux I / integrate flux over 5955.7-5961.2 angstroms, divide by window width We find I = 16.2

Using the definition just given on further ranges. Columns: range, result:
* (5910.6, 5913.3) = 15.1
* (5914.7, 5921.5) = 13.1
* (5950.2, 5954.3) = 16.1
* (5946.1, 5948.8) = 15.2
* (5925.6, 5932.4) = 13.4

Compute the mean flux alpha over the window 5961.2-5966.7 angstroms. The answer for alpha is 15.2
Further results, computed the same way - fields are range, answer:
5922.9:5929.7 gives 13.2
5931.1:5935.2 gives 13.2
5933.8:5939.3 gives 13.2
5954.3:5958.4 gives 16.5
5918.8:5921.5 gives 12.7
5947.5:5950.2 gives 15.4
